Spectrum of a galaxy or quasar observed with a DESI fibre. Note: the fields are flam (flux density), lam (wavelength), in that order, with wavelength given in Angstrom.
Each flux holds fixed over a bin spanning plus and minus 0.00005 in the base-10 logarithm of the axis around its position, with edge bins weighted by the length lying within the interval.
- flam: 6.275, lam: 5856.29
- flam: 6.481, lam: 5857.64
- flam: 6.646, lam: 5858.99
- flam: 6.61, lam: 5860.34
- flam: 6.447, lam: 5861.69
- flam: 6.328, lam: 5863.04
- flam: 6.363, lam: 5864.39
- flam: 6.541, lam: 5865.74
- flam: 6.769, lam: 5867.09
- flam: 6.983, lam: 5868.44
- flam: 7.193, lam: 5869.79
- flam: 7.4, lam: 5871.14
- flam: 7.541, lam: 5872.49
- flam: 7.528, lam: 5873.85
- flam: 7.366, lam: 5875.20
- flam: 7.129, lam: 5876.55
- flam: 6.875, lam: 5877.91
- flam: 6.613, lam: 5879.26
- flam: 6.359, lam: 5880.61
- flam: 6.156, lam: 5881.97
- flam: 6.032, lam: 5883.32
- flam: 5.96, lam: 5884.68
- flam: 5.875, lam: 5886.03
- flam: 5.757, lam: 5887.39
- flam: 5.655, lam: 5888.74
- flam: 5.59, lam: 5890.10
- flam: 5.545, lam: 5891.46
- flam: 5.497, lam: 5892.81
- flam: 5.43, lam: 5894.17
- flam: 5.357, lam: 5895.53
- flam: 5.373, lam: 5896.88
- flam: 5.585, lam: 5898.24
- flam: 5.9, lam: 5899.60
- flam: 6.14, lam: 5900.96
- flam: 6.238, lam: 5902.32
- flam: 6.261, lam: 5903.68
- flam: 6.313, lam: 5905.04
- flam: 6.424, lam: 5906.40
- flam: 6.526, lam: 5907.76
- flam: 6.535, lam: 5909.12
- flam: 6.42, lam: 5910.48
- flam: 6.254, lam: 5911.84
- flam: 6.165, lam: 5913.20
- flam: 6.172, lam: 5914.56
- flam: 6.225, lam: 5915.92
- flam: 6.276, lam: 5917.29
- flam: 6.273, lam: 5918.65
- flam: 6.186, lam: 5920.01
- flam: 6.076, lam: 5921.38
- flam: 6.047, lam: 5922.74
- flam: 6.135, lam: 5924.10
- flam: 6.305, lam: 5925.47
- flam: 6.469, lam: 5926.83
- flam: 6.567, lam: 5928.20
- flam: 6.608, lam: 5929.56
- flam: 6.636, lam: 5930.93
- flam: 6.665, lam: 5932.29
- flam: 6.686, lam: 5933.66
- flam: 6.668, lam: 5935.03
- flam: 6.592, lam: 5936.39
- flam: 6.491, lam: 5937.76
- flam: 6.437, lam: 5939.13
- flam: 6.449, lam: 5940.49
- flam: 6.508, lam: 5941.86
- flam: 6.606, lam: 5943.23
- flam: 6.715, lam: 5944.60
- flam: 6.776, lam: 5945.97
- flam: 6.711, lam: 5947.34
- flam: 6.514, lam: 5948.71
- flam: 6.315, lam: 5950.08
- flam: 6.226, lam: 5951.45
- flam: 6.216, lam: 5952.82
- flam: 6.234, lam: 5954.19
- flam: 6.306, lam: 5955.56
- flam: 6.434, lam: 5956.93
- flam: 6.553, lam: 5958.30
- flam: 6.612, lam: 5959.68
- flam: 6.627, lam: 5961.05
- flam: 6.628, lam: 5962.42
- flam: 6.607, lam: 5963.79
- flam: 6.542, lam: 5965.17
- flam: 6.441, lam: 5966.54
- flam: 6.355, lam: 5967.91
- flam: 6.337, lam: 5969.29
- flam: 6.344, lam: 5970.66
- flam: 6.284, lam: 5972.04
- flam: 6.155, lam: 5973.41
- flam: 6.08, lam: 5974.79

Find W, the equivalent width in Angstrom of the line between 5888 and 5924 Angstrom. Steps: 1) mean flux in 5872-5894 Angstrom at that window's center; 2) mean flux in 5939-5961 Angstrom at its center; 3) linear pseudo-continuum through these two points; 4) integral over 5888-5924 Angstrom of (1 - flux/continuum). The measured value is 2.0 Angstrom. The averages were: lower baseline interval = 6.31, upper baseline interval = 6.48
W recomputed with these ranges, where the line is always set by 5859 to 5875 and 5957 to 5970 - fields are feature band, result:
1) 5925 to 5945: 0.20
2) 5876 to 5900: 3.13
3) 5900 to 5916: 1.02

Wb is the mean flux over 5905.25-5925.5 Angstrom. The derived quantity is 6.27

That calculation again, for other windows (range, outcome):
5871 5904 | 6.18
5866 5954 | 6.36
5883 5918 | 5.98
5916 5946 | 6.45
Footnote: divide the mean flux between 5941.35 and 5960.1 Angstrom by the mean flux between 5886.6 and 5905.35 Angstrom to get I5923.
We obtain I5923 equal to 1.1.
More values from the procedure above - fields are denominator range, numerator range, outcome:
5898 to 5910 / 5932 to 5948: 1.06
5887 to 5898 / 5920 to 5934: 1.16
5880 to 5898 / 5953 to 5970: 1.13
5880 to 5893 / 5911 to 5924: 1.06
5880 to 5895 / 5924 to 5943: 1.13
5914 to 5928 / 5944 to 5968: 1.04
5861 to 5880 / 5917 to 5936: 0.92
